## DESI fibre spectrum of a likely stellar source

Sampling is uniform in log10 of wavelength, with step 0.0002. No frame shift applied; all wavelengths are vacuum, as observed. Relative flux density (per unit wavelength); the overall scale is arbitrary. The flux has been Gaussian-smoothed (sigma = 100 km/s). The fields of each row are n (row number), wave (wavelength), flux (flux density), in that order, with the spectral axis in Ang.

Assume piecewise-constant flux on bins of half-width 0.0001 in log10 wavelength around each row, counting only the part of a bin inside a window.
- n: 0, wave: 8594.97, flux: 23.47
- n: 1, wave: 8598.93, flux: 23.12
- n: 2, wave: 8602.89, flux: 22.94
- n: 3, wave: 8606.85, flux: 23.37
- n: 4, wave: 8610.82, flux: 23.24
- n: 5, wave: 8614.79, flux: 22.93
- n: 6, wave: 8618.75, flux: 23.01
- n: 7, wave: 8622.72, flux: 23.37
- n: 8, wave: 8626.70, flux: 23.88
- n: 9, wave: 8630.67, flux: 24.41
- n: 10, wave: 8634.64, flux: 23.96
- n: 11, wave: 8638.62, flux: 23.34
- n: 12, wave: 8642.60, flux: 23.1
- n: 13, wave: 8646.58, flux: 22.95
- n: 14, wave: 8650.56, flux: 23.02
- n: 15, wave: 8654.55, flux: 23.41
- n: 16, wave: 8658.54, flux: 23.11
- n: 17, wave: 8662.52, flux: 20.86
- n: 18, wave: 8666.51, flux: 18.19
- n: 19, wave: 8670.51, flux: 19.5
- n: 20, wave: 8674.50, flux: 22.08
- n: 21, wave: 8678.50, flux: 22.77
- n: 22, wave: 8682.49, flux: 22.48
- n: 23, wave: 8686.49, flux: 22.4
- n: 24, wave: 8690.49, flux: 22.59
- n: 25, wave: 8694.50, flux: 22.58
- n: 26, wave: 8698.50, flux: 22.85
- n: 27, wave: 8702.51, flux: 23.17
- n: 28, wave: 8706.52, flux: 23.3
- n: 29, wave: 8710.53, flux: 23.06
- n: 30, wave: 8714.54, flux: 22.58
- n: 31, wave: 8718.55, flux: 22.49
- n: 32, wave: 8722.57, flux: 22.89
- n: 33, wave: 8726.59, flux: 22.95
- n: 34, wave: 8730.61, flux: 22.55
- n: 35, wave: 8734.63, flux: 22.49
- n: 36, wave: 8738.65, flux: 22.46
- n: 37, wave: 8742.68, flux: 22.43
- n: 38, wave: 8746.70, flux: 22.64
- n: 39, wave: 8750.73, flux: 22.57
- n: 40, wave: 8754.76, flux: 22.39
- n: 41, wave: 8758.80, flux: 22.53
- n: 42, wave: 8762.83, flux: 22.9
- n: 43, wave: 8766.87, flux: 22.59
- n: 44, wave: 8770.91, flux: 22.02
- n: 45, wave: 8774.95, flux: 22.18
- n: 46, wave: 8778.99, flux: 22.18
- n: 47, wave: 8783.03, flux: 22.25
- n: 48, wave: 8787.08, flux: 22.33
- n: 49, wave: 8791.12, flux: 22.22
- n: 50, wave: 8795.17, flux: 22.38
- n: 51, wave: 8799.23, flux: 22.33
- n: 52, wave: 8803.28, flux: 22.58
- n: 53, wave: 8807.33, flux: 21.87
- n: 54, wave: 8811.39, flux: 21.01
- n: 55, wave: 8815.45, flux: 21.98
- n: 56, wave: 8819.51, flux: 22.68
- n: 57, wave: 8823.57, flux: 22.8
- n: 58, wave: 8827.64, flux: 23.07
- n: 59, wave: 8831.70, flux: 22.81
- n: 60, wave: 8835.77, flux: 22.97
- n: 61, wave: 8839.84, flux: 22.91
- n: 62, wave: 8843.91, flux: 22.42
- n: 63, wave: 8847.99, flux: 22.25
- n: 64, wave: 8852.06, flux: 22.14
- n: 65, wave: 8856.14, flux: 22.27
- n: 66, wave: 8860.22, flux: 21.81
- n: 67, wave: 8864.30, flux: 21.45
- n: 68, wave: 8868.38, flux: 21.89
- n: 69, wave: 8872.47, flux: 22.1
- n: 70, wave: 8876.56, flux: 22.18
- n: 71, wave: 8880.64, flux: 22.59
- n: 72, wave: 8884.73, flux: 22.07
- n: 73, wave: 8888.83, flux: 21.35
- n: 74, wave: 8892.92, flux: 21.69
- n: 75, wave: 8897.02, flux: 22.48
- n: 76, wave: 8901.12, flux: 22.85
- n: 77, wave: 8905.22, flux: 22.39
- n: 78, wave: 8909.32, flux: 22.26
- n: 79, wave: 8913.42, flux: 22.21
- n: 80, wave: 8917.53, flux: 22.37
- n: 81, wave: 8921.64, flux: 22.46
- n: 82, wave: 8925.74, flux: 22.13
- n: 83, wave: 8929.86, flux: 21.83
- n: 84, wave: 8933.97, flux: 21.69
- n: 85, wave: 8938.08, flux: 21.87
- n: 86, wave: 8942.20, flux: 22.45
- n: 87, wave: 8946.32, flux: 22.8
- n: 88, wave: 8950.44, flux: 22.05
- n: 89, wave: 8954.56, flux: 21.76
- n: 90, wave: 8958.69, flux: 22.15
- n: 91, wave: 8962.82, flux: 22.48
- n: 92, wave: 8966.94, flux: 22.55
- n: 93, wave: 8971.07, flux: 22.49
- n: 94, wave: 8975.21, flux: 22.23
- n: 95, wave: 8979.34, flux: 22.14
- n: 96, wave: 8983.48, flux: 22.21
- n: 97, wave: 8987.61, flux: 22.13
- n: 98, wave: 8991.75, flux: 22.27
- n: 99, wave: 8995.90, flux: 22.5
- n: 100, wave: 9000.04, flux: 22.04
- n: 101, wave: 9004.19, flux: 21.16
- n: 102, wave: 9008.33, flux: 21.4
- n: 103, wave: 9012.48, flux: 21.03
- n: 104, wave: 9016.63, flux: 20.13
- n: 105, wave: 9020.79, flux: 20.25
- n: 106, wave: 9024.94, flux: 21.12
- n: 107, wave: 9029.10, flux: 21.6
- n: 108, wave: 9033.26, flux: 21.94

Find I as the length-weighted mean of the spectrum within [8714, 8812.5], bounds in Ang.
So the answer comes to 22.4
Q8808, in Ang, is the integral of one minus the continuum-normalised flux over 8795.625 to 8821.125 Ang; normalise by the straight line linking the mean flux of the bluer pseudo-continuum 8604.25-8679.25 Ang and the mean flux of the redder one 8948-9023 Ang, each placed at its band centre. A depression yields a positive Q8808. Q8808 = 0.20 Ang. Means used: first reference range 22.7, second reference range 21.8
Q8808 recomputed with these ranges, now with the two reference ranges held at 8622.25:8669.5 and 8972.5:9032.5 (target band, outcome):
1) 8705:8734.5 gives -0.4 Ang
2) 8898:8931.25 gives -0.7 Ang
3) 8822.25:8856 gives -0.8 Ang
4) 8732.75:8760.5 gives -0.1 Ang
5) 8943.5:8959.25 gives -0.3 Ang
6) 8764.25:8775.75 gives 0.0 Ang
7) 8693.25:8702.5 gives -0.1 Ang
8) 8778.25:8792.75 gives 0.0 Ang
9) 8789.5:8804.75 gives -0.1 Ang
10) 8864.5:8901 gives -0.1 Ang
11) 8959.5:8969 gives -0.3 Ang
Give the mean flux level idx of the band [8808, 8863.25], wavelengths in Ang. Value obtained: 22.4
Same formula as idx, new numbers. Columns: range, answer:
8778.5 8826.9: 22.2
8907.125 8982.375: 22.2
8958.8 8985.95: 22.3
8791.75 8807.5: 22.3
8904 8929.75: 22.3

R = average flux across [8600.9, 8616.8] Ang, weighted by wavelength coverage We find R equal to 23.1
